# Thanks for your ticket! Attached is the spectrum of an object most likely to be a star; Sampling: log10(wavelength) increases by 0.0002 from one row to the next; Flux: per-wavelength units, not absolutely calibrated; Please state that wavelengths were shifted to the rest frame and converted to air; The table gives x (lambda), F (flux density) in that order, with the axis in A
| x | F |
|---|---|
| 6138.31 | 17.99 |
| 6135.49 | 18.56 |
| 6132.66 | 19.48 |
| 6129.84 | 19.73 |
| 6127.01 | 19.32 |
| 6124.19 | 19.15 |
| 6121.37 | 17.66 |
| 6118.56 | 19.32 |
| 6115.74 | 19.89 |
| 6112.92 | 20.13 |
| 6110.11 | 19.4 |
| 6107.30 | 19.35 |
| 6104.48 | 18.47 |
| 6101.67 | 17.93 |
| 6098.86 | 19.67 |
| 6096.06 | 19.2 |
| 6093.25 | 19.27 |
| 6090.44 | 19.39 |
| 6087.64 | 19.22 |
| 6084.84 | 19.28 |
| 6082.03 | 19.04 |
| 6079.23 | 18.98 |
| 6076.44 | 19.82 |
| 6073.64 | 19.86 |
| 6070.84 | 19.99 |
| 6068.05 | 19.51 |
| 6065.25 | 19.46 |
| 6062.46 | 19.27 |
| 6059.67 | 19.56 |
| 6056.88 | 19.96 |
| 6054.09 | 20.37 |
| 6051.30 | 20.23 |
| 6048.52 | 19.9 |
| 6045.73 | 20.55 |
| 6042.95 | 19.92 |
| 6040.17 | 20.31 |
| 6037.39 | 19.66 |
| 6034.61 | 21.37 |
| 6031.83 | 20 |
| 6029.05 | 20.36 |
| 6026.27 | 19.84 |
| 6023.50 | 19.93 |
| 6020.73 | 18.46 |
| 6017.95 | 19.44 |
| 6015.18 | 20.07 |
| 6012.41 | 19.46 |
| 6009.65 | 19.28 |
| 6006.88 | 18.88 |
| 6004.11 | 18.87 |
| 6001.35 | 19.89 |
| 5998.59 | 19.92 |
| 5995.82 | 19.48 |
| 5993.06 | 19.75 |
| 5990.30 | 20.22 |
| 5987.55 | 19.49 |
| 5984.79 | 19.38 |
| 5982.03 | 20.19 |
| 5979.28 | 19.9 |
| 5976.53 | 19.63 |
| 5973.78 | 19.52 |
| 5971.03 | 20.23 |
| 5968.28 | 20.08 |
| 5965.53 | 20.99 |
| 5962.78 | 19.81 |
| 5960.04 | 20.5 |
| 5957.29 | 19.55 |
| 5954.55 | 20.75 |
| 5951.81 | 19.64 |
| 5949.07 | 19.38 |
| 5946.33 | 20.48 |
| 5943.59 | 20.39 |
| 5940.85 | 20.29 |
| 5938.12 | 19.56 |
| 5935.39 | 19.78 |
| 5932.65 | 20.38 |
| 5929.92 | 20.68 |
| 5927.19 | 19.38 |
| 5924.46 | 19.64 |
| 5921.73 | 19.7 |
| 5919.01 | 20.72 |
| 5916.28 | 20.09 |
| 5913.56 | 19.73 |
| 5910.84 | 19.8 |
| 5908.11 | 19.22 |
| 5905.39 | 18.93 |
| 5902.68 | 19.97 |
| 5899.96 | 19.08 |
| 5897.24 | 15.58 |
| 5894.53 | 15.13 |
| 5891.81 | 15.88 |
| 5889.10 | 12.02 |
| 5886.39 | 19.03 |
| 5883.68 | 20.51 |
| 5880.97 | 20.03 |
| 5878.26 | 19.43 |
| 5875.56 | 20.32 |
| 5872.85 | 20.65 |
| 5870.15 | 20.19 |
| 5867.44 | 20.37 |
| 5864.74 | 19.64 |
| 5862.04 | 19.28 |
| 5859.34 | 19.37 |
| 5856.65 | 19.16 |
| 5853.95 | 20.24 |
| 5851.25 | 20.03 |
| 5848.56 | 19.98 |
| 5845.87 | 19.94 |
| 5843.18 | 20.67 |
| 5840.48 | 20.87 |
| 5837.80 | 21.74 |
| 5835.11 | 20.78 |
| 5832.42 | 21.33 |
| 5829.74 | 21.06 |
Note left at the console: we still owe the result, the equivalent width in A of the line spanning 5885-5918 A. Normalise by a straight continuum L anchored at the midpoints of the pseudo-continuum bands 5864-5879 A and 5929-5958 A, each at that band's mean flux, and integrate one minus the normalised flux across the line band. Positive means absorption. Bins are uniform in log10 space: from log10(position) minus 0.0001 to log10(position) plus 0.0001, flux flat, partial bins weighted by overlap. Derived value 3.6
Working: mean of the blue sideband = 20.1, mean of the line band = 17.9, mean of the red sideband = 20.1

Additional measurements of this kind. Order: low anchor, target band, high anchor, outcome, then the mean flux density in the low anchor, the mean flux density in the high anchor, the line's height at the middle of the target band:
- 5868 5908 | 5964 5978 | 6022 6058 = -0.51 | 18.4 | 20.2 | 19.4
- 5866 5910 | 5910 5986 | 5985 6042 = -3.61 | 18.5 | 19.7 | 19.1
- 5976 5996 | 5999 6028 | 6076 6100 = 0.31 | 19.8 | 19.3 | 19.7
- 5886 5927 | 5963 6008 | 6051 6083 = -1.91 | 18.3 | 19.7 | 19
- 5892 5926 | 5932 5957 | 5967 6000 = -0.94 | 18.9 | 19.8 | 19.3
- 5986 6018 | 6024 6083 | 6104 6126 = -1.54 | 19.6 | 19.2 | 19.4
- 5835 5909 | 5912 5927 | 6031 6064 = -0.38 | 19.2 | 20.1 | 19.4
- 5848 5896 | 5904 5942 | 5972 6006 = -1.16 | 18.9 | 19.7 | 19.3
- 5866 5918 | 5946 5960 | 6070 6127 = -0.80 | 18.7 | 19.2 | 18.9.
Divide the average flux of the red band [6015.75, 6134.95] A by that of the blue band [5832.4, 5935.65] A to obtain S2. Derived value 1.01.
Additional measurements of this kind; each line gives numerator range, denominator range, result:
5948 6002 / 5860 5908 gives 1.07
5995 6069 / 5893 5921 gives 1.05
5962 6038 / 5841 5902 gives 1.04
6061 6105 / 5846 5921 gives 1.01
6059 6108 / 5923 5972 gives 0.96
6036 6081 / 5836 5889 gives 1.00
